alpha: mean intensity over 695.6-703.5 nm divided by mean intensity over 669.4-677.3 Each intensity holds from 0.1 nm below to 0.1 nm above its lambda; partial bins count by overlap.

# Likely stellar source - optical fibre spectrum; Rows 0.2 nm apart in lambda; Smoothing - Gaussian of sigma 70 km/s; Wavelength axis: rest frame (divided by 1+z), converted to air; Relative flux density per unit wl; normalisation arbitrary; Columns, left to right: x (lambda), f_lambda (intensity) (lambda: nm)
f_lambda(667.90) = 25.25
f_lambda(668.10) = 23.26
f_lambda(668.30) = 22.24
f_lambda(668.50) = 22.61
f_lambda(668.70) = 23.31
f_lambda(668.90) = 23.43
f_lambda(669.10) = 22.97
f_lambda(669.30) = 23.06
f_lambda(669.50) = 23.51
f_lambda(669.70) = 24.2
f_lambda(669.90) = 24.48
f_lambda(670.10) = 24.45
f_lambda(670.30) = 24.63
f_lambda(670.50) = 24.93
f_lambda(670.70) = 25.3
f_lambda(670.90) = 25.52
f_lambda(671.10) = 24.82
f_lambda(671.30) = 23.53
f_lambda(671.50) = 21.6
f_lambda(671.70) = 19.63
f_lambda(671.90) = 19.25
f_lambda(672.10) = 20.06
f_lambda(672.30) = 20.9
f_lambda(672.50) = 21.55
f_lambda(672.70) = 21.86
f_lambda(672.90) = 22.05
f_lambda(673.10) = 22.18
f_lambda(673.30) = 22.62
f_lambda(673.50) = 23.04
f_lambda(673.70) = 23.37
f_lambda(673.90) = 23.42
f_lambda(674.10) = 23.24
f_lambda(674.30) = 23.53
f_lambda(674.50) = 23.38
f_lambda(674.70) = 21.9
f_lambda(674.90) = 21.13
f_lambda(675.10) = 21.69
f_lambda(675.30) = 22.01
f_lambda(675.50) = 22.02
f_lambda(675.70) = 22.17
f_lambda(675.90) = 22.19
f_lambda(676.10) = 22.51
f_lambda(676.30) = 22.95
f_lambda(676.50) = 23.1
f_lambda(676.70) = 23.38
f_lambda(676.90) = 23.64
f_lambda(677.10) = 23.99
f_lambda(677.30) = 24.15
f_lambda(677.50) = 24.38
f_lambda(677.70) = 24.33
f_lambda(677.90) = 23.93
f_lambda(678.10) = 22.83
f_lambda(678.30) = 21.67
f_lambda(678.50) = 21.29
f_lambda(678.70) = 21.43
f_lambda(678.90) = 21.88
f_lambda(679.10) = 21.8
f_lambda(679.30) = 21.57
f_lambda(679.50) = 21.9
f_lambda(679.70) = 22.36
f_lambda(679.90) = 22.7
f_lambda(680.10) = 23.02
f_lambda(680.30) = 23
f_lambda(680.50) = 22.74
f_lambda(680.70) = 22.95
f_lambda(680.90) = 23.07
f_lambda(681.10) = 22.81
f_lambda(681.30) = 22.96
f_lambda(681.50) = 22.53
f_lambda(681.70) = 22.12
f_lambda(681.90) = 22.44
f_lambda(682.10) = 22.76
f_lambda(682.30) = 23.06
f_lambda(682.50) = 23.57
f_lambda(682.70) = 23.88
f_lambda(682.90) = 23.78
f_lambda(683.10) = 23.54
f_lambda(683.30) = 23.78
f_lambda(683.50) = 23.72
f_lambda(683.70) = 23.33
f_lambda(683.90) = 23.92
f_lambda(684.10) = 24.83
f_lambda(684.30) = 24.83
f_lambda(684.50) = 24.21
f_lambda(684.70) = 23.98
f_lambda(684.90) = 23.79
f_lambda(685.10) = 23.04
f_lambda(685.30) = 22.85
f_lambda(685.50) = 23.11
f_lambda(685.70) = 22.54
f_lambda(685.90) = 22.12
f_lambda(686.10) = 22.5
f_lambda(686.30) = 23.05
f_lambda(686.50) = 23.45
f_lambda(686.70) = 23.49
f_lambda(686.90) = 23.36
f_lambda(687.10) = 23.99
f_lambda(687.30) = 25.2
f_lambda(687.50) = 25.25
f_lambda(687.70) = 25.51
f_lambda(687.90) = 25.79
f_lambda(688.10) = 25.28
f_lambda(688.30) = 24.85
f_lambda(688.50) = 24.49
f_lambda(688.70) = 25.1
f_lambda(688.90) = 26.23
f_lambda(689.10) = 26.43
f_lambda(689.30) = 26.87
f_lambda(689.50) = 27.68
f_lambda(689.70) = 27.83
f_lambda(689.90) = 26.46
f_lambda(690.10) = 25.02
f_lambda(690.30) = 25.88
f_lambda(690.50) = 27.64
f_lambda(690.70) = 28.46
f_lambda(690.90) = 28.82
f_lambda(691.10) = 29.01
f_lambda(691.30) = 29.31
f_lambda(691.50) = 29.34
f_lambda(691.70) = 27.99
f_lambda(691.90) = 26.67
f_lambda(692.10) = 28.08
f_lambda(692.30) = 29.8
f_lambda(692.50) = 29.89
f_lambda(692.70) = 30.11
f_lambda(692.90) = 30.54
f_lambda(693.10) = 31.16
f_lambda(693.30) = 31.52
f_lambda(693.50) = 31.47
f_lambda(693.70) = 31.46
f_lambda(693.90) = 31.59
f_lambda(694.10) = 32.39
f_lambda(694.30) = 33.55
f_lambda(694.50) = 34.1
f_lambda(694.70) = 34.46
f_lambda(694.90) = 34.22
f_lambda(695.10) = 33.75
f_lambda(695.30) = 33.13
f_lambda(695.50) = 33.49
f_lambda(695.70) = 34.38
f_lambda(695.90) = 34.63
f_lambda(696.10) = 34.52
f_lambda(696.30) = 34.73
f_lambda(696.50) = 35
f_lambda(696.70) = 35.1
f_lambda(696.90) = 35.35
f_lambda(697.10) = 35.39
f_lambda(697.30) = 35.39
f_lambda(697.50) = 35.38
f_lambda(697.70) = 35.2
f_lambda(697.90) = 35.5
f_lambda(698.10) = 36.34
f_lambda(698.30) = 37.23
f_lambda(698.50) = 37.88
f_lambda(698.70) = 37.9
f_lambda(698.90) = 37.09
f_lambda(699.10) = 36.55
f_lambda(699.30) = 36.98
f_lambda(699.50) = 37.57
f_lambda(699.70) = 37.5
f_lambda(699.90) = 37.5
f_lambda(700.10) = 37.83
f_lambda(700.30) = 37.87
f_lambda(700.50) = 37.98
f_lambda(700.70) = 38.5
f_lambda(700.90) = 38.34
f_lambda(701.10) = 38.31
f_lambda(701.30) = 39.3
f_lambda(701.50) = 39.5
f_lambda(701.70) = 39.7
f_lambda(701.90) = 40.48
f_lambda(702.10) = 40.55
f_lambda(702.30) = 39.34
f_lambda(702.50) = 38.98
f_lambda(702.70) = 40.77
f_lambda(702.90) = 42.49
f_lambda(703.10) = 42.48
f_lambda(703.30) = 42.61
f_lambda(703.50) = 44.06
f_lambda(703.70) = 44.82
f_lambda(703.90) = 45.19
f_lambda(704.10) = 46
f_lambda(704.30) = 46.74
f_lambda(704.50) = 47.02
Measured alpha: 1.65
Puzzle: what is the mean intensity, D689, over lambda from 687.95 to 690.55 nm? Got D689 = 26.1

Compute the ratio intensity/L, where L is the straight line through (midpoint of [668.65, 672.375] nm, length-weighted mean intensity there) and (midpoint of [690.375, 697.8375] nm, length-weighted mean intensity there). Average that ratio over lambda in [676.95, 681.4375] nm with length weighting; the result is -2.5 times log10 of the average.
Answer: 0.16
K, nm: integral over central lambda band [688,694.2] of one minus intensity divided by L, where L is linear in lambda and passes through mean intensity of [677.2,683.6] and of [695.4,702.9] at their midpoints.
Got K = 0.56 nm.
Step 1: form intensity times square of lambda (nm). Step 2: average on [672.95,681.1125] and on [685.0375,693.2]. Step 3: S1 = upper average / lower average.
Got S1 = 1.2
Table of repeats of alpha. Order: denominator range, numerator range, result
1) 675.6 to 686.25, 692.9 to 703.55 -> 1.58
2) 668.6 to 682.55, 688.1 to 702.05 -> 1.44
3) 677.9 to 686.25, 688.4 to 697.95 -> 1.35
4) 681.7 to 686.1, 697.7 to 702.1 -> 1.62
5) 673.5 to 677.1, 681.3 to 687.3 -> 1.03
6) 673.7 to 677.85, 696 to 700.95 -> 1.59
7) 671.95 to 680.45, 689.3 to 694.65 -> 1.31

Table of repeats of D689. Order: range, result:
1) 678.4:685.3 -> 23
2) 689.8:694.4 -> 29.4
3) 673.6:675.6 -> 22.6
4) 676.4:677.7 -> 23.8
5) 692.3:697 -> 33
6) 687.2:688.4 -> 25.3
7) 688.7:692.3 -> 27.5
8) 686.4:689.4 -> 25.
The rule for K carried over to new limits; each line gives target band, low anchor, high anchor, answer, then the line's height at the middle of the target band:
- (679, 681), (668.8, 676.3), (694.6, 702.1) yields 0.317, 26.7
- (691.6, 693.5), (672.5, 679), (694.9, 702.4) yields 0.195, 33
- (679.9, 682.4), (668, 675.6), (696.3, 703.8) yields 0.460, 27.9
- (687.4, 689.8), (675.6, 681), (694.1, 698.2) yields 0.298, 29.6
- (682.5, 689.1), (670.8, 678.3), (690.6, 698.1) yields 0.958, 28.2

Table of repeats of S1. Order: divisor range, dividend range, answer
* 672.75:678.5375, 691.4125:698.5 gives 1.53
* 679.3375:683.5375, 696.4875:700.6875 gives 1.68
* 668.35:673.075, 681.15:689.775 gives 1.10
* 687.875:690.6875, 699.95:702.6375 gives 1.54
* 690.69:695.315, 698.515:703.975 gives 1.31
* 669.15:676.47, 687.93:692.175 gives 1.25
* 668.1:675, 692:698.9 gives 1.58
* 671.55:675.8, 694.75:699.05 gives 1.72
